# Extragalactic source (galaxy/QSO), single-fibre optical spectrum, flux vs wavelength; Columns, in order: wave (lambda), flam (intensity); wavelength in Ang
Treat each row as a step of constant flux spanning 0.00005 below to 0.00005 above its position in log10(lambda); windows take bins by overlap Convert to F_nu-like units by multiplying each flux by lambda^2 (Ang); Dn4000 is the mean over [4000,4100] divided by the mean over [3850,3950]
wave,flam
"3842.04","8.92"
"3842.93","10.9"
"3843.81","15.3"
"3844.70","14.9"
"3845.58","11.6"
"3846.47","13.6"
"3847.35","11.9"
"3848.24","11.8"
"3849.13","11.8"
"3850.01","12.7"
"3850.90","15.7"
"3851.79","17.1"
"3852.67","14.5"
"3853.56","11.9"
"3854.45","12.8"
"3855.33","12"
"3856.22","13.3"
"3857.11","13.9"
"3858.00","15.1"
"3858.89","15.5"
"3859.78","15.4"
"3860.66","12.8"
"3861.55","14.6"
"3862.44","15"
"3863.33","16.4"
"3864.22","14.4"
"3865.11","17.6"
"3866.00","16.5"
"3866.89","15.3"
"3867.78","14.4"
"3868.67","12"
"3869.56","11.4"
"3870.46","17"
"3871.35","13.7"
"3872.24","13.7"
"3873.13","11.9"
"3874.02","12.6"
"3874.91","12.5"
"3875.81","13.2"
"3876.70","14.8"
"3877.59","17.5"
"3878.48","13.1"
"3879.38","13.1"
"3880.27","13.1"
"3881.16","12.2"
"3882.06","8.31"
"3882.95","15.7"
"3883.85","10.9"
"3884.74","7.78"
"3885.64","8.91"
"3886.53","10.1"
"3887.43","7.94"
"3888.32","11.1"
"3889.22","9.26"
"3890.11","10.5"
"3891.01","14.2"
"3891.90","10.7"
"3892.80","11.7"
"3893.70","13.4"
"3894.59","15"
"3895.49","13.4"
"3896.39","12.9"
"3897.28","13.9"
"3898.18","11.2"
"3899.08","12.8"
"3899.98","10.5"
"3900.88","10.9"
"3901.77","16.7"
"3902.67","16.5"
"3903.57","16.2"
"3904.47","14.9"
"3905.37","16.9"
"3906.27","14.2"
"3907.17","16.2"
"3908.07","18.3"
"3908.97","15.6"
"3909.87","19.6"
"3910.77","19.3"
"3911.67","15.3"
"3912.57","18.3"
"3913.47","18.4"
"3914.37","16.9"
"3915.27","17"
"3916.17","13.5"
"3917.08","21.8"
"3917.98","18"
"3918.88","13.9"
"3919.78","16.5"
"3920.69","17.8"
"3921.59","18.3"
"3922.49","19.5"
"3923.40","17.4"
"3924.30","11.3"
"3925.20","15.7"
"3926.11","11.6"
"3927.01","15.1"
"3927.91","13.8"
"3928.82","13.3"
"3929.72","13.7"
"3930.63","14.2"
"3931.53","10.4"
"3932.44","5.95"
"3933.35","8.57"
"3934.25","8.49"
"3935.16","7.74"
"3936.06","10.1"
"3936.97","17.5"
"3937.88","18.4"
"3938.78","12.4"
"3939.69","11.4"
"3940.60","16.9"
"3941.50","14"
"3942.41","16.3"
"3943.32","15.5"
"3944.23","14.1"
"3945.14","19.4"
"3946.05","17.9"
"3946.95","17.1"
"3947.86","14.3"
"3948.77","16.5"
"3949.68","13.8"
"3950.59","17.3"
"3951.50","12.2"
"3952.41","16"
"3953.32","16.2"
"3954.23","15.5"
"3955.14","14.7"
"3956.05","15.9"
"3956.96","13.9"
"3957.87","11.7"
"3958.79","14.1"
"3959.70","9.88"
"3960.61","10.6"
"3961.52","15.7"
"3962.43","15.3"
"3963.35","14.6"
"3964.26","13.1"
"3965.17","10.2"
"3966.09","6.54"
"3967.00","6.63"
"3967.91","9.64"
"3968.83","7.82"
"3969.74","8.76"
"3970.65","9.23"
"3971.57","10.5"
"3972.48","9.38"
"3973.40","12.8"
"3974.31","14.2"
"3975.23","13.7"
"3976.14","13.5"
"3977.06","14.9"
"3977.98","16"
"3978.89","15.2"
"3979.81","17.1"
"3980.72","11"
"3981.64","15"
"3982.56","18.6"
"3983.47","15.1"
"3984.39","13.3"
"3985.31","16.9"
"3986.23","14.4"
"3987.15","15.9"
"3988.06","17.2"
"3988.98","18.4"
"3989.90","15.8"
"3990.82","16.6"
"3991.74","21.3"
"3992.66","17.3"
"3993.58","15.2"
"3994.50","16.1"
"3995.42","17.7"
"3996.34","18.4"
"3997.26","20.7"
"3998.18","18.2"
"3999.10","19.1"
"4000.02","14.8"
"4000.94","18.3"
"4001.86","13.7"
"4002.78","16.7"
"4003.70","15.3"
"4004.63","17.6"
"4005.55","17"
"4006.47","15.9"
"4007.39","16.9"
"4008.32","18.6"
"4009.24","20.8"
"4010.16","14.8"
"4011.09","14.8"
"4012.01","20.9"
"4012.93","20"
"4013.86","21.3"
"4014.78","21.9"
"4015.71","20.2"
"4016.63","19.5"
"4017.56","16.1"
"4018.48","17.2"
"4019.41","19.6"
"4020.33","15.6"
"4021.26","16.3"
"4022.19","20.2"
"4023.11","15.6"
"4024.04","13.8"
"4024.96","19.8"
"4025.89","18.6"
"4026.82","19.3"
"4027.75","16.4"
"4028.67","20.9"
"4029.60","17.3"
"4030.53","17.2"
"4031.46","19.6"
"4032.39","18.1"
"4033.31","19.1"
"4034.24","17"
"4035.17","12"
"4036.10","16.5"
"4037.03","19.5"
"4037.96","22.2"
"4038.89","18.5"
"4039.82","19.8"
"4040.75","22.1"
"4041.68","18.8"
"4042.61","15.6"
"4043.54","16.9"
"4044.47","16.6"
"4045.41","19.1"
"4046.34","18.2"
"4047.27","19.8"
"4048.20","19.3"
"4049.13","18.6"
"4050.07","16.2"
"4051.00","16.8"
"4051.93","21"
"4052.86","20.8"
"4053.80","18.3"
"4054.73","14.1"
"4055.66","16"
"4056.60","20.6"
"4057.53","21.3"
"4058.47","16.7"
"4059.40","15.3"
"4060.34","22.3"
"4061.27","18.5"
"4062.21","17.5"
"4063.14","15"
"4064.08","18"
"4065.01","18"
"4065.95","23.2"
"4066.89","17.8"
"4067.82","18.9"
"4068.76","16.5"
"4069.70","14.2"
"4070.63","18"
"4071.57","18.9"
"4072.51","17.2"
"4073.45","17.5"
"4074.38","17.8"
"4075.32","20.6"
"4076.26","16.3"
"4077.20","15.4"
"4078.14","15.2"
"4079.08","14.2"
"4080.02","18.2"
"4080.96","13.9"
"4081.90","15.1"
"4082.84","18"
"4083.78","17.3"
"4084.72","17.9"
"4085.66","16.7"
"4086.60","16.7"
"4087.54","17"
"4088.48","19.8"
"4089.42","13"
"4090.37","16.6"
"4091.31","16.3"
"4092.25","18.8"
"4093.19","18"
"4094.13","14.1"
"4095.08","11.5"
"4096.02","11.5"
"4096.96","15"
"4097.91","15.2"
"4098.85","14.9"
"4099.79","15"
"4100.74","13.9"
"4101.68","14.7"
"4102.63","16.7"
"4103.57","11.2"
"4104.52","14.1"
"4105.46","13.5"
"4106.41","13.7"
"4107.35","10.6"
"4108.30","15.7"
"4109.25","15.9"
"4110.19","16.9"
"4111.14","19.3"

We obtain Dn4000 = 1.33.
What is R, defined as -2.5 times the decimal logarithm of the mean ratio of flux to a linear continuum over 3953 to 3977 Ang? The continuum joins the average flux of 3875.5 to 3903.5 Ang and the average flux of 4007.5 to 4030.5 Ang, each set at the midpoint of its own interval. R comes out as 0.29 mag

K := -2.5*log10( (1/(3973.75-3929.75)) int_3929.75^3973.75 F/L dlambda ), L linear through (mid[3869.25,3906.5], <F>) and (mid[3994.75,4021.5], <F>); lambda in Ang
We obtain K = 0.19 mag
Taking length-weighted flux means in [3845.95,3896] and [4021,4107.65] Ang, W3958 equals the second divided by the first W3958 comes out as 1.3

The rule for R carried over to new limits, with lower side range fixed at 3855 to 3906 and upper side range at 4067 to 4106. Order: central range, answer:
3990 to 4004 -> -0.17 mag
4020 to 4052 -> -0.18 mag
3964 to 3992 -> 0.09 mag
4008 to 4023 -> -0.23 mag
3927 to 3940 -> 0.17 mag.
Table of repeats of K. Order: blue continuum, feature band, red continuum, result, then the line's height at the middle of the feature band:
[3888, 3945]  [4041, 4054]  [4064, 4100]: -0.14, 16.2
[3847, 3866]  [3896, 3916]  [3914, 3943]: -0.09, 14.3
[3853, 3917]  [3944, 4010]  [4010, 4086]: 0.09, 16.2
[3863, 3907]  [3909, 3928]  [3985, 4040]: -0.16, 14.3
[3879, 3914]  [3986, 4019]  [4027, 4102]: -0.11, 15.9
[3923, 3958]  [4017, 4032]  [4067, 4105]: -0.17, 15.2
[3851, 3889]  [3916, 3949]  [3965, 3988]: -0.12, 13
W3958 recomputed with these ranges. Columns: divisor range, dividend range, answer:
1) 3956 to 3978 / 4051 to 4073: 1.54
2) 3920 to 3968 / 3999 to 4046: 1.30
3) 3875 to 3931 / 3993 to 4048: 1.26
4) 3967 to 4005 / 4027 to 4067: 1.22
